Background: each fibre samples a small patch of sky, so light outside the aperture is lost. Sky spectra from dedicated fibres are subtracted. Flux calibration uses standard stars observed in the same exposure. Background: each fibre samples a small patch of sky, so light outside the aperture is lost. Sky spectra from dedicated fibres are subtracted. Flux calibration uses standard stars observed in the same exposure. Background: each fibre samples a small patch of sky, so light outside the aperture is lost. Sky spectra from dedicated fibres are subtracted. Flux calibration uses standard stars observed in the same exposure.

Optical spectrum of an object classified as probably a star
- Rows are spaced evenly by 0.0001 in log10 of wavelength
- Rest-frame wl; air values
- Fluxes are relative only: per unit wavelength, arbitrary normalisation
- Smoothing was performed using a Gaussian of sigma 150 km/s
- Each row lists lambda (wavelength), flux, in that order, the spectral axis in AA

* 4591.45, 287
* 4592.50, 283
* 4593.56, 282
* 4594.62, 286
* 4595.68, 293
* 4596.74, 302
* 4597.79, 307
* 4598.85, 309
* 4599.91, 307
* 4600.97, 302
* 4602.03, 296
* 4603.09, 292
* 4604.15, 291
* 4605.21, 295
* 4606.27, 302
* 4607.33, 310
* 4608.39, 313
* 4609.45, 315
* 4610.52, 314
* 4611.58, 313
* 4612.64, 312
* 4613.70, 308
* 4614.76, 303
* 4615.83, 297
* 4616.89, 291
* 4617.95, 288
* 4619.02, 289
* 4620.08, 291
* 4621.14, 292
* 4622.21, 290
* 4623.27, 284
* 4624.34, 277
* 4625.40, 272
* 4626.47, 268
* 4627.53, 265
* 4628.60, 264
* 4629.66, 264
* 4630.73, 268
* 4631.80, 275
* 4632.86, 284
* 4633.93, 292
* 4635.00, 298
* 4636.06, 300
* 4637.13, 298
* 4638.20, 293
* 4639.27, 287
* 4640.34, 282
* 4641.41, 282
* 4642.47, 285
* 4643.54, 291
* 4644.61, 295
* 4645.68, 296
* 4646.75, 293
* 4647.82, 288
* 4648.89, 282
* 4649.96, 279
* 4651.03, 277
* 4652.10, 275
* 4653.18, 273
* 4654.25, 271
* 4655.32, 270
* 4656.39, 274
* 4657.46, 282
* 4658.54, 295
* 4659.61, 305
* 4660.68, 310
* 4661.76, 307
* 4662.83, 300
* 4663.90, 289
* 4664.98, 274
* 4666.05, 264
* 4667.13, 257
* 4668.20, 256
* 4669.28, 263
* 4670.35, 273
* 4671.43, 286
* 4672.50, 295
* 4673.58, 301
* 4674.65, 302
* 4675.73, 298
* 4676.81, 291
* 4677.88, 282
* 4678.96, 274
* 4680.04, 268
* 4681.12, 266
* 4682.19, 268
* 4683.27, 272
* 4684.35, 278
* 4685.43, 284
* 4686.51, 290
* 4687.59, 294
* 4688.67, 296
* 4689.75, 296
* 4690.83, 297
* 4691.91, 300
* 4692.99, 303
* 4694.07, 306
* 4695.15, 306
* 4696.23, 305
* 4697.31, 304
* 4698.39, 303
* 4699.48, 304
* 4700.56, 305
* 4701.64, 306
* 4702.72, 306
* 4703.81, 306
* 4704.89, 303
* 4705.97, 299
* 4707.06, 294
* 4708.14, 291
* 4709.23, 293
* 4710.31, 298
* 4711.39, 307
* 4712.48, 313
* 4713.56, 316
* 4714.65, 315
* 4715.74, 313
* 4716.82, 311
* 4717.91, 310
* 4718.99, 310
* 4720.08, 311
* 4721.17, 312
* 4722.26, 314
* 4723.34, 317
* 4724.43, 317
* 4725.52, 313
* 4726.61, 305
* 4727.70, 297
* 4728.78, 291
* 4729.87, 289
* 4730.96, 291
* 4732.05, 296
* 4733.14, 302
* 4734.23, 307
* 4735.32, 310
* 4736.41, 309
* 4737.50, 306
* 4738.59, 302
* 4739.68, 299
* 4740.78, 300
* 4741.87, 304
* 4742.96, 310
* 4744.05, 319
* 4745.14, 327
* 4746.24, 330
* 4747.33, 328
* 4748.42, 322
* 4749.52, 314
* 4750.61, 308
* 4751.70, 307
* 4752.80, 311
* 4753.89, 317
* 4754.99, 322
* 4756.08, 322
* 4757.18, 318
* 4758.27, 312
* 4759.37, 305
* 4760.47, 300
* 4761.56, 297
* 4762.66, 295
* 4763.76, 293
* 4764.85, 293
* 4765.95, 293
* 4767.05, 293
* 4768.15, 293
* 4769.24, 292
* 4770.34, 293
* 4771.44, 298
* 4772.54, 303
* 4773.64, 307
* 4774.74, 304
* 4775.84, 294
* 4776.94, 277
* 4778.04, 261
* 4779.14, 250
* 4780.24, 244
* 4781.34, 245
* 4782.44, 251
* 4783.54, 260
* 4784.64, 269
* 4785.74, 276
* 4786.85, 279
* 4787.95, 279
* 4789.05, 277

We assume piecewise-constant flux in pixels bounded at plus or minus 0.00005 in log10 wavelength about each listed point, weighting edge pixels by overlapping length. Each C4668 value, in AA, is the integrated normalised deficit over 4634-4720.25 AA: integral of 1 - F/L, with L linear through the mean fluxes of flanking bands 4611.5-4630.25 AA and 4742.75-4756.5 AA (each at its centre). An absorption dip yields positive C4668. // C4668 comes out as 2.5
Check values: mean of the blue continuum 286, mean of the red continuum 318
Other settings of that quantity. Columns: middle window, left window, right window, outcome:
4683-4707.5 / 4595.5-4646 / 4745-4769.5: 0.2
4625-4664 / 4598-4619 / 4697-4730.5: 2.5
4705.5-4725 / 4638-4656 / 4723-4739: -0.5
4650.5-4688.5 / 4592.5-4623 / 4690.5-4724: 2.7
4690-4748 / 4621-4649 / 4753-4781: -3.1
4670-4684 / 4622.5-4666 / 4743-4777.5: 0.4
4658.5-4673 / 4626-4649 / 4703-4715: 0.4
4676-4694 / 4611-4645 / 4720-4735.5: 0.7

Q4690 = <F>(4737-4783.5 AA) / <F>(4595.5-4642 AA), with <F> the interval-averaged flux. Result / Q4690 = 1.02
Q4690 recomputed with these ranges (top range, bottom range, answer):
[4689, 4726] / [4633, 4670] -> 1.07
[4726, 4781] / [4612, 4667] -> 1.05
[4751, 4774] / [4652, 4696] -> 1.06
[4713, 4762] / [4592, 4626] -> 1.04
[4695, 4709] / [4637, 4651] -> 1.05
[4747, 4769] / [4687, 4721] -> 1.01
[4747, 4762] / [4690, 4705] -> 1.03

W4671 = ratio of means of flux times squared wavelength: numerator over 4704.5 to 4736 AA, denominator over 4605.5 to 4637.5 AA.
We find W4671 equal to 1.09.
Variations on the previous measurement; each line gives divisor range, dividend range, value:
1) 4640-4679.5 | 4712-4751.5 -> 1.12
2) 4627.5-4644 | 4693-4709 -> 1.10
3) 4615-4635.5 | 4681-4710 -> 1.08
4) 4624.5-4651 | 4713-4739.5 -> 1.12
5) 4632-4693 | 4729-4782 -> 1.09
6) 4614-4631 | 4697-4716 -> 1.12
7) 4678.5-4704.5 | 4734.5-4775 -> 1.07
